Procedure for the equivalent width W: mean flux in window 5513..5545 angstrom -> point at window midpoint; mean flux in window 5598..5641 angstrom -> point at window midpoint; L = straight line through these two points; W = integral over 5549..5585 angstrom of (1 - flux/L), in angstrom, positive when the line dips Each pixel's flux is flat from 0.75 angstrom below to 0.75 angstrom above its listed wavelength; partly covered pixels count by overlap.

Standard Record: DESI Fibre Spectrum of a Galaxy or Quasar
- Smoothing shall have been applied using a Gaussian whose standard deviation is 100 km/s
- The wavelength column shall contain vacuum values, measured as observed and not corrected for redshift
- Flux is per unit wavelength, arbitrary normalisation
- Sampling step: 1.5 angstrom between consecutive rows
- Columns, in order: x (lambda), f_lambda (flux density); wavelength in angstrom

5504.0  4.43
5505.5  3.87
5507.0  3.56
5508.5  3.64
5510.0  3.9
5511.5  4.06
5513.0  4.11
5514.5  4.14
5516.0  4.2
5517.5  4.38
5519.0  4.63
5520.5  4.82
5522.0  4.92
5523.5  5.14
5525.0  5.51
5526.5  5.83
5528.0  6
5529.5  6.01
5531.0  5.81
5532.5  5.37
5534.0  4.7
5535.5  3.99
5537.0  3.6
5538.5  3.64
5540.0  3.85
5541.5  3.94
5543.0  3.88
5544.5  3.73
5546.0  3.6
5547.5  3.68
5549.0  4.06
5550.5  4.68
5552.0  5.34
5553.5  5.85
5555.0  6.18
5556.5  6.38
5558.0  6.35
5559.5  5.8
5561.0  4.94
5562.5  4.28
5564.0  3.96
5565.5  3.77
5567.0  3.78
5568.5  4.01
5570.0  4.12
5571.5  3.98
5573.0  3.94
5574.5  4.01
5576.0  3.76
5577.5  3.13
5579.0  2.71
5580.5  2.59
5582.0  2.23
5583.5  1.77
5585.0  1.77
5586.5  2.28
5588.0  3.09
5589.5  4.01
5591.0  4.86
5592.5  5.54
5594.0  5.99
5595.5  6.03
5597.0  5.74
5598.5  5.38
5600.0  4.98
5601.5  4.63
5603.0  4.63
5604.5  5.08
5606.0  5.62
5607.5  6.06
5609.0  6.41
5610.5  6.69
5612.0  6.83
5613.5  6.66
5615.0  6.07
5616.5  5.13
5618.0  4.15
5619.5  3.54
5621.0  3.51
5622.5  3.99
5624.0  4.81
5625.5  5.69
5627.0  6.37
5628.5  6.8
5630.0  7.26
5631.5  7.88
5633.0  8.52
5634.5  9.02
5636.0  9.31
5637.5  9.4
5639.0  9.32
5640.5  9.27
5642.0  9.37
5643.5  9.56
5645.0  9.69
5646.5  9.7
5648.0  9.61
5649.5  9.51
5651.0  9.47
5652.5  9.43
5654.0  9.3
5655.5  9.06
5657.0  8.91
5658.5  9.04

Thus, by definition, 7.5 angstrom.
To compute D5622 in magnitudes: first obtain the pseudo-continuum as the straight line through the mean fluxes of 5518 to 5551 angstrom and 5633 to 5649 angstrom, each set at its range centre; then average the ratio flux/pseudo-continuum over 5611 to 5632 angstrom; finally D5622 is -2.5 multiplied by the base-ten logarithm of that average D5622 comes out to 0.45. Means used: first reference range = 4.61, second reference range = 9.38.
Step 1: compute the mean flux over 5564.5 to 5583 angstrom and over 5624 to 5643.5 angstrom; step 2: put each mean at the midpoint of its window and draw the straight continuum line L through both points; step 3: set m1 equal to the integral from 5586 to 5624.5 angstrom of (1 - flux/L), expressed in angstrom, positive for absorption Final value 4.90 angstrom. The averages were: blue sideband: 3.49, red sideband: 8.11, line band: 5.09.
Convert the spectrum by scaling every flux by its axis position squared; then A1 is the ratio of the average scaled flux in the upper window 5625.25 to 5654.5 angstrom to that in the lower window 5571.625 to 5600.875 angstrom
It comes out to 2.30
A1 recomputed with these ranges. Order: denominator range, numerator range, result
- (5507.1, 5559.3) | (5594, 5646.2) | 1.45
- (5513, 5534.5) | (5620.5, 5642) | 1.50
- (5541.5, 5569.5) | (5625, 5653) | 1.93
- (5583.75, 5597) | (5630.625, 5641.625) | 2.17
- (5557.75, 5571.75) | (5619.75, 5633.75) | 1.38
